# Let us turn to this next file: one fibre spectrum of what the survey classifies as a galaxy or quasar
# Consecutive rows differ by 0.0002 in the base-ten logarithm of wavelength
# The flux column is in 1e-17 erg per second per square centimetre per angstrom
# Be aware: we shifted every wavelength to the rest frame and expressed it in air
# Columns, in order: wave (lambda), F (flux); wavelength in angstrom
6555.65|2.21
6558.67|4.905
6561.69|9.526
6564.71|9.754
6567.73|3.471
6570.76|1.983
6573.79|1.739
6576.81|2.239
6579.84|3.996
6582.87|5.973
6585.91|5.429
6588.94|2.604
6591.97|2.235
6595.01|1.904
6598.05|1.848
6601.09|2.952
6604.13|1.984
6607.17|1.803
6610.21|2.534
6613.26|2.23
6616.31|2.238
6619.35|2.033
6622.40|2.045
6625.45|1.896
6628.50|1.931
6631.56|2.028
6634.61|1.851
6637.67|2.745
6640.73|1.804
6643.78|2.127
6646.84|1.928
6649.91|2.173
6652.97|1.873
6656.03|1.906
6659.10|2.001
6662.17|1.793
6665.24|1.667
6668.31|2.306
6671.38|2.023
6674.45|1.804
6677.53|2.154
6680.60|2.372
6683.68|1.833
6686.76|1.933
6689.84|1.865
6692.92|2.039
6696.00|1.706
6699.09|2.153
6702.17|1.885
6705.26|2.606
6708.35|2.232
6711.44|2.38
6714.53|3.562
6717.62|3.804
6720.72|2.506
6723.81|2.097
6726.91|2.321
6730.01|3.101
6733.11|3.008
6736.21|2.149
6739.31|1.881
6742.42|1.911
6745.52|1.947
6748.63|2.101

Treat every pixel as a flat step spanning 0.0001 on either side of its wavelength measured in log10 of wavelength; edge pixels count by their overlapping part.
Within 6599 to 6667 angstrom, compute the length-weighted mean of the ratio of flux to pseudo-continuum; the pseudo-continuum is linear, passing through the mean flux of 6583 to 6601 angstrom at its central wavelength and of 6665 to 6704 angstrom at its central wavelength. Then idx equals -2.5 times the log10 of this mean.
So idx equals 0.24 mag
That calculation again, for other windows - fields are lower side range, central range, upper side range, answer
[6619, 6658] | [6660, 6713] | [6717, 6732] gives 0.177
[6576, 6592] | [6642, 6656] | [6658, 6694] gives 0.262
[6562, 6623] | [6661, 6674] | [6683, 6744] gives 0.347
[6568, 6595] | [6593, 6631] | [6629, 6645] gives 0.218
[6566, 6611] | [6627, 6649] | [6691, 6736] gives 0.308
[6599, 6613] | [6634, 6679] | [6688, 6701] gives 0.041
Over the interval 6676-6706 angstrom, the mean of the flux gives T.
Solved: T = 2.04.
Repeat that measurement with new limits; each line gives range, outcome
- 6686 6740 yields 2.42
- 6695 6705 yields 2.01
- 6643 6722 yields 2.18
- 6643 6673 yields 1.98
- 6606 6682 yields 2.05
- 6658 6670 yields 1.94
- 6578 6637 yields 2.6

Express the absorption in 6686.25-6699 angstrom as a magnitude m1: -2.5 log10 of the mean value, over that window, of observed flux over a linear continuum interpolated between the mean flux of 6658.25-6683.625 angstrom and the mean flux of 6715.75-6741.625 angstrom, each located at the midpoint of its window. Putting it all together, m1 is 0.17 mag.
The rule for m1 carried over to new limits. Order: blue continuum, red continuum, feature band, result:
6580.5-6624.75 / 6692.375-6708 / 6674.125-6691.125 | 0.10 mag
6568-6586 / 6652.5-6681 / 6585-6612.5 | 0.22 mag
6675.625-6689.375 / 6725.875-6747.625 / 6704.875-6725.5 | -0.23 mag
